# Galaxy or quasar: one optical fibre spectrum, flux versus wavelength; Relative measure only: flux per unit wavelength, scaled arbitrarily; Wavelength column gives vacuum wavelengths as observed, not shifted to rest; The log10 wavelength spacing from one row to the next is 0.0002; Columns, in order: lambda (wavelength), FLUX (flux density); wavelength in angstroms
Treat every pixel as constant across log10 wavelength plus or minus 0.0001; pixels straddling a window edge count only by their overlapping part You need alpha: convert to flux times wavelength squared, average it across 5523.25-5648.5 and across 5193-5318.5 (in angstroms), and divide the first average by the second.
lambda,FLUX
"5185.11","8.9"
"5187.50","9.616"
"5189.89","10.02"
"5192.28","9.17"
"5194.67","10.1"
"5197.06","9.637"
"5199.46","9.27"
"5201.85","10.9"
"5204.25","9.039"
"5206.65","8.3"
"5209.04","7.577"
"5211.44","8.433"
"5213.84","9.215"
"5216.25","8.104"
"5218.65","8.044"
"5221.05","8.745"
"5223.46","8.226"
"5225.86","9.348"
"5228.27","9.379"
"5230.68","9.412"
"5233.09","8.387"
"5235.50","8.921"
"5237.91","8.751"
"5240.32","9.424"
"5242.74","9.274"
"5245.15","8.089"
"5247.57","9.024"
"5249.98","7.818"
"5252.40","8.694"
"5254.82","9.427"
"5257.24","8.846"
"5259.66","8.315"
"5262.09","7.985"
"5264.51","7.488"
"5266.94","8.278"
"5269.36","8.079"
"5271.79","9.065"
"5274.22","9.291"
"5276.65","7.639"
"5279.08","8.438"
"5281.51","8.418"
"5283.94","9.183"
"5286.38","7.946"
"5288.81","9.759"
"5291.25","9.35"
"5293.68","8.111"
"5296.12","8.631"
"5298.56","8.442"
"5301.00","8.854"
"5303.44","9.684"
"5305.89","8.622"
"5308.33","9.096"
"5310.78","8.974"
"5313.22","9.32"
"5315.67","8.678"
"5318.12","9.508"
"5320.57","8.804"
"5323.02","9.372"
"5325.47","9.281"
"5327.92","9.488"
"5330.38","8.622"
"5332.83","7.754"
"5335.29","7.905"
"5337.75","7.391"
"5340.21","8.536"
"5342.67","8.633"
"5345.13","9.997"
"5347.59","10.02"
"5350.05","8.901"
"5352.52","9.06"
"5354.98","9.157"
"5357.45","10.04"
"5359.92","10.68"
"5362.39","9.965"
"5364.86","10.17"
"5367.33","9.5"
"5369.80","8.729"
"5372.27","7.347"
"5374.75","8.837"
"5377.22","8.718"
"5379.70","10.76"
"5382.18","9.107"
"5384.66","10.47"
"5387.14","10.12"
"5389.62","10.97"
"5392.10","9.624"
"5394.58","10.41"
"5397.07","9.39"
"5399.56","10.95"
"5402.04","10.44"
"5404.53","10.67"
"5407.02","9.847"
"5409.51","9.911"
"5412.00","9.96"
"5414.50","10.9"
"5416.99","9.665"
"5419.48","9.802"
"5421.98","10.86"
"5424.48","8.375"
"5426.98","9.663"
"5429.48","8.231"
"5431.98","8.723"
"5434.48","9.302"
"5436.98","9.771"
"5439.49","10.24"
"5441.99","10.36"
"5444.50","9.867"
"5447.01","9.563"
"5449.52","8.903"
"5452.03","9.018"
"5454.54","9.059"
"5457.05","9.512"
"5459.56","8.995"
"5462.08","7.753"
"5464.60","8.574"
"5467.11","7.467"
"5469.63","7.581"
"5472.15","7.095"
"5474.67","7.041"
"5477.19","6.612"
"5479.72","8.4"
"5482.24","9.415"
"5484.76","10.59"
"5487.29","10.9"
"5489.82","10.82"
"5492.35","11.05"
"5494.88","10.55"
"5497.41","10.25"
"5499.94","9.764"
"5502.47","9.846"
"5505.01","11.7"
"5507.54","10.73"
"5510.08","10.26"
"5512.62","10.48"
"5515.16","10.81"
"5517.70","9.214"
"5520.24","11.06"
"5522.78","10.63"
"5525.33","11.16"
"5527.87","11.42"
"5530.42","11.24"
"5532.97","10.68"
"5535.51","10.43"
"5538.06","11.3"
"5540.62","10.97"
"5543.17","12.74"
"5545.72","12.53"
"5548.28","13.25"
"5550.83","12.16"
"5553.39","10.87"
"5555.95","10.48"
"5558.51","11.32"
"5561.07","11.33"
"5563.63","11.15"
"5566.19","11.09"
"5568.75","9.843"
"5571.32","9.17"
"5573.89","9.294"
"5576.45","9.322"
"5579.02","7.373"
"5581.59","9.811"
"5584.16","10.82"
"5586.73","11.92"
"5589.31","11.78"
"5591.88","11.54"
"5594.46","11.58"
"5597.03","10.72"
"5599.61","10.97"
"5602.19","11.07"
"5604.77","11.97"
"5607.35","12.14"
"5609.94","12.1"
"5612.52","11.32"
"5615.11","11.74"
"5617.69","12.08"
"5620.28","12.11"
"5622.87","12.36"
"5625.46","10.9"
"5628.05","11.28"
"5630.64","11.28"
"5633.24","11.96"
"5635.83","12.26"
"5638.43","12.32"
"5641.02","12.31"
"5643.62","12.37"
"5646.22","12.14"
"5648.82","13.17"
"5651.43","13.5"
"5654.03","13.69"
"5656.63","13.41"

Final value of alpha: 1.5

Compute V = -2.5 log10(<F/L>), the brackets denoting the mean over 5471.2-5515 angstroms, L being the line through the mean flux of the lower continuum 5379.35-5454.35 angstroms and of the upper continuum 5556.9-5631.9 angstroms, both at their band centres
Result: 0.06 mag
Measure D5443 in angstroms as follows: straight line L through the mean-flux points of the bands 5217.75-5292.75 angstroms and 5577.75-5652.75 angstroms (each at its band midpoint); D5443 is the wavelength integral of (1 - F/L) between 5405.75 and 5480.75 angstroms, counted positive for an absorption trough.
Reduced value 8.5 angstroms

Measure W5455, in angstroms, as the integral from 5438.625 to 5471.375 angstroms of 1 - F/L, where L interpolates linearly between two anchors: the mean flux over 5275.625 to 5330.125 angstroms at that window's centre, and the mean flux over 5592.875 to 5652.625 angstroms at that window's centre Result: 4.33 angstroms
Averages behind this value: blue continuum 8.89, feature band 8.95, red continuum 11.9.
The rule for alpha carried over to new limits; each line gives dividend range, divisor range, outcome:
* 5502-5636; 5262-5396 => 1.34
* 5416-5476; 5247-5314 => 1.10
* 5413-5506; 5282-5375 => 1.09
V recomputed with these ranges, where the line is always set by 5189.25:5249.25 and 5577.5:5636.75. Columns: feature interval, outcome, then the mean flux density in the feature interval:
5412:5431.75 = 0.065 mag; 9.61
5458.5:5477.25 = 0.337 mag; 7.69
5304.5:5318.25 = 0.063 mag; 9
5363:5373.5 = 0.101 mag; 9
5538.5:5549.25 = -0.122 mag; 12.3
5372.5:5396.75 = 0.024 mag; 9.77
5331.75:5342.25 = 0.215 mag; 7.95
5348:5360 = 0.034 mag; 9.49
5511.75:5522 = 0.040 mag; 10.4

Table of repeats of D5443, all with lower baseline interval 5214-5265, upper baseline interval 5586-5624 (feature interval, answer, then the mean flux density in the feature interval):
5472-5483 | 3.0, 7.7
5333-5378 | 2.7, 9.06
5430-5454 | 2.0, 9.47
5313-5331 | 0.4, 9.14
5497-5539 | 1.2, 10.7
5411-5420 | 0.0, 10.1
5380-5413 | -0.6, 10.2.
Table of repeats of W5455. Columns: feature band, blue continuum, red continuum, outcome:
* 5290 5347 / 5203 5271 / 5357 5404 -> 2.71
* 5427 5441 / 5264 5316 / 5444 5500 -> -0.51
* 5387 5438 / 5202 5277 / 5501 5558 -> 1.09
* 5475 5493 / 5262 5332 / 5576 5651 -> 1.57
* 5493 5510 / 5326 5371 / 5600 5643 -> 0.26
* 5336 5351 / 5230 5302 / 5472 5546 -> 0.50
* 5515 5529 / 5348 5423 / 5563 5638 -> -0.10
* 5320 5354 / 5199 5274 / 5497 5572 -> 2.23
